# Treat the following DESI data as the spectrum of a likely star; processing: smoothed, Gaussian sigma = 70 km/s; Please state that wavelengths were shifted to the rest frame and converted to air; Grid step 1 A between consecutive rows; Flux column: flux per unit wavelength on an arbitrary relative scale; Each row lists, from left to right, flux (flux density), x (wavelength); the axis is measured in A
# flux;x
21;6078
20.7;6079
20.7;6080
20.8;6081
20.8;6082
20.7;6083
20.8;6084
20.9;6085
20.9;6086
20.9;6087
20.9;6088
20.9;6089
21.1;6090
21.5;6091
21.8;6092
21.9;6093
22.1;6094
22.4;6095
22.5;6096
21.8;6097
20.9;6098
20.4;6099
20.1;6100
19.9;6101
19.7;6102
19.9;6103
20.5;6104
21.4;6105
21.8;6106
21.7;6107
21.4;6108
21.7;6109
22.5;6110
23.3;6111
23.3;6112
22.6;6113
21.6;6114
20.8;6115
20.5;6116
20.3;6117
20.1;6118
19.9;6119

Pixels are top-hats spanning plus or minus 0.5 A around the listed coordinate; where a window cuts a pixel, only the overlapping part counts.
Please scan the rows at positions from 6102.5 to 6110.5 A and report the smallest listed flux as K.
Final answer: 19.9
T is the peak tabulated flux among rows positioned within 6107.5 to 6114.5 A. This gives 23.3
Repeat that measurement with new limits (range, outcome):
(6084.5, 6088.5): 20.9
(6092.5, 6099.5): 22.5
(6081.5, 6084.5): 20.8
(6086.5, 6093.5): 21.9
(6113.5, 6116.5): 21.6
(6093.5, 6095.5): 22.4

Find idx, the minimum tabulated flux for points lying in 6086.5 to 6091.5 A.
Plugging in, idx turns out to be 20.9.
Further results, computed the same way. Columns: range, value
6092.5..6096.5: 21.9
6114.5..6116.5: 20.5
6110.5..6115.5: 20.8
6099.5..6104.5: 19.7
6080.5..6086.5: 20.7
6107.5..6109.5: 21.4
